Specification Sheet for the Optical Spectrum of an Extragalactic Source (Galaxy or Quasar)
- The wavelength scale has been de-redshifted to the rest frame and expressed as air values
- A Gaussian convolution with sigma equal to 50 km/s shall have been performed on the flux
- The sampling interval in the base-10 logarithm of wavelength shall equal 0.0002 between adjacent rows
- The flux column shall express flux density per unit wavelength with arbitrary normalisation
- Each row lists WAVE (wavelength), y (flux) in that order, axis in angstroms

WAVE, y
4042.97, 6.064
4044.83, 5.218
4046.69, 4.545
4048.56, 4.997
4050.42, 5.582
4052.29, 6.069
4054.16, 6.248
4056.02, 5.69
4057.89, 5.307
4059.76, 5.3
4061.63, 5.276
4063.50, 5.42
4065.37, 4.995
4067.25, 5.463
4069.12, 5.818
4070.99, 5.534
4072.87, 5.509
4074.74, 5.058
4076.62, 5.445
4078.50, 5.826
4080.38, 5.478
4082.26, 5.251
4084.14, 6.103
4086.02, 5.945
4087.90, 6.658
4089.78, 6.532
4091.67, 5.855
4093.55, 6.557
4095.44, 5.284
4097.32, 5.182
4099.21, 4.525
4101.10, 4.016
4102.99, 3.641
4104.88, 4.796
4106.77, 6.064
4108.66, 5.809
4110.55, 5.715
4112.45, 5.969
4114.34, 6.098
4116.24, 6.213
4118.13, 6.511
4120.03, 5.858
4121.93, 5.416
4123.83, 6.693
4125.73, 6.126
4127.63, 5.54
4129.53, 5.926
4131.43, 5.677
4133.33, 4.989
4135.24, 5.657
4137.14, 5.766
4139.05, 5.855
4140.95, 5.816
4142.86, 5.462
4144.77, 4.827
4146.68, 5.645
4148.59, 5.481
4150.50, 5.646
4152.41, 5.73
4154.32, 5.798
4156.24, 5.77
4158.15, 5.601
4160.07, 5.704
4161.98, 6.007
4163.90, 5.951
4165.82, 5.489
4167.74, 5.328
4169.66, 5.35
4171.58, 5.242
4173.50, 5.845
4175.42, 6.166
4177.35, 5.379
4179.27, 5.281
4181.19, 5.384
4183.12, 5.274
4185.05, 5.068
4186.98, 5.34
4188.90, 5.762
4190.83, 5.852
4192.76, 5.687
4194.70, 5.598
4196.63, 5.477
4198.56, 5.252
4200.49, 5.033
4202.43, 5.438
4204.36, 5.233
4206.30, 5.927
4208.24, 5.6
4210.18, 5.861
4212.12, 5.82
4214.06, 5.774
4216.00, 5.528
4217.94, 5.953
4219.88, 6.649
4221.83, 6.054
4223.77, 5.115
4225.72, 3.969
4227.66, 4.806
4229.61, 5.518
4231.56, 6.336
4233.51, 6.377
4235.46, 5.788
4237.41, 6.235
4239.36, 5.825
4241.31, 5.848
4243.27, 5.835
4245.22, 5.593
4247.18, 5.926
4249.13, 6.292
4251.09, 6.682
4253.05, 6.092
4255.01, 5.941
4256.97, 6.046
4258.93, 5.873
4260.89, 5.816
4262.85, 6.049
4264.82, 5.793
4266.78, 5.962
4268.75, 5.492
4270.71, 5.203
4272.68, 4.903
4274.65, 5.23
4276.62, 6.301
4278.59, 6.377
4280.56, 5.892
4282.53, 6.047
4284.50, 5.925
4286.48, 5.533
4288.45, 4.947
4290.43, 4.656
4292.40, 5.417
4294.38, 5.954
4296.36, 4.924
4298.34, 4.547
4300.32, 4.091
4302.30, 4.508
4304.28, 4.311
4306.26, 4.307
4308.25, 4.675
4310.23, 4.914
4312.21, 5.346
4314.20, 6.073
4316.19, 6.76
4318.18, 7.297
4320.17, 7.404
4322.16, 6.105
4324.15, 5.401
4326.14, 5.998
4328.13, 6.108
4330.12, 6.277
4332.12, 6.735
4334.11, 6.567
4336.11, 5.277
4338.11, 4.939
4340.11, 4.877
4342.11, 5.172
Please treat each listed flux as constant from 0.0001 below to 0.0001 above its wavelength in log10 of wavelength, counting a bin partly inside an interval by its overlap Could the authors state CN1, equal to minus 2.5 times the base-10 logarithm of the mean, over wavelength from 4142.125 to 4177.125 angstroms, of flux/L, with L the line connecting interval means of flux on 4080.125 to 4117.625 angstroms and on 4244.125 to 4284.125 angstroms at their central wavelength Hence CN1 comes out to 0.02 mag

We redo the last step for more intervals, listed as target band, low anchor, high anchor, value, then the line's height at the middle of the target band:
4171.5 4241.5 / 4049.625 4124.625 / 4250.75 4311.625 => -0.02 mag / 5.49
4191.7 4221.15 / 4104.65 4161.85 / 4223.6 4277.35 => 0.02 mag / 5.75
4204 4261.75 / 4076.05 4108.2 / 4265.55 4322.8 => -0.06 mag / 5.48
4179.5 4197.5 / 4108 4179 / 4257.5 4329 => 0.04 mag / 5.68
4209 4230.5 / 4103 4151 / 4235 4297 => 0.04 mag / 5.74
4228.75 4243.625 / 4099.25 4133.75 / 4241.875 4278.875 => -0.03 mag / 5.81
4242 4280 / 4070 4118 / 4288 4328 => -0.08 mag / 5.44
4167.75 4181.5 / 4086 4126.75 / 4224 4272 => 0.04 mag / 5.74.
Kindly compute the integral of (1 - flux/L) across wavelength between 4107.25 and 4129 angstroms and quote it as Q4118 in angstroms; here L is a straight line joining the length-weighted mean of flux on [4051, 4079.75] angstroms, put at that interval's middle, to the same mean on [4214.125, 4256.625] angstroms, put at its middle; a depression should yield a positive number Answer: -1.44 angstroms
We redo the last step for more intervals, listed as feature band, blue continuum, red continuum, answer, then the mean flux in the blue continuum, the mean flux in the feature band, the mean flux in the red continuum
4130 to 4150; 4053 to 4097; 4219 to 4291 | 0.6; 5.67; 5.53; 5.76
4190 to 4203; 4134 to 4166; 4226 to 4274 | 0.6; 5.66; 5.47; 5.81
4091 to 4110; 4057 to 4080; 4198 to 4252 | 1.1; 5.41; 5.18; 5.73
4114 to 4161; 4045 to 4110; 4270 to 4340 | -2.2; 5.46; 5.75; 5.56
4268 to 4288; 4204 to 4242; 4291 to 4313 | -2.3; 5.72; 5.67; 4.81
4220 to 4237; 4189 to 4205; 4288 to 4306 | -1.1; 5.47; 5.58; 4.79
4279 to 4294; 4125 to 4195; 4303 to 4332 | 0.6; 5.59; 5.54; 5.8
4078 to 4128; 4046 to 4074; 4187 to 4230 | -1.9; 5.46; 5.69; 5.54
